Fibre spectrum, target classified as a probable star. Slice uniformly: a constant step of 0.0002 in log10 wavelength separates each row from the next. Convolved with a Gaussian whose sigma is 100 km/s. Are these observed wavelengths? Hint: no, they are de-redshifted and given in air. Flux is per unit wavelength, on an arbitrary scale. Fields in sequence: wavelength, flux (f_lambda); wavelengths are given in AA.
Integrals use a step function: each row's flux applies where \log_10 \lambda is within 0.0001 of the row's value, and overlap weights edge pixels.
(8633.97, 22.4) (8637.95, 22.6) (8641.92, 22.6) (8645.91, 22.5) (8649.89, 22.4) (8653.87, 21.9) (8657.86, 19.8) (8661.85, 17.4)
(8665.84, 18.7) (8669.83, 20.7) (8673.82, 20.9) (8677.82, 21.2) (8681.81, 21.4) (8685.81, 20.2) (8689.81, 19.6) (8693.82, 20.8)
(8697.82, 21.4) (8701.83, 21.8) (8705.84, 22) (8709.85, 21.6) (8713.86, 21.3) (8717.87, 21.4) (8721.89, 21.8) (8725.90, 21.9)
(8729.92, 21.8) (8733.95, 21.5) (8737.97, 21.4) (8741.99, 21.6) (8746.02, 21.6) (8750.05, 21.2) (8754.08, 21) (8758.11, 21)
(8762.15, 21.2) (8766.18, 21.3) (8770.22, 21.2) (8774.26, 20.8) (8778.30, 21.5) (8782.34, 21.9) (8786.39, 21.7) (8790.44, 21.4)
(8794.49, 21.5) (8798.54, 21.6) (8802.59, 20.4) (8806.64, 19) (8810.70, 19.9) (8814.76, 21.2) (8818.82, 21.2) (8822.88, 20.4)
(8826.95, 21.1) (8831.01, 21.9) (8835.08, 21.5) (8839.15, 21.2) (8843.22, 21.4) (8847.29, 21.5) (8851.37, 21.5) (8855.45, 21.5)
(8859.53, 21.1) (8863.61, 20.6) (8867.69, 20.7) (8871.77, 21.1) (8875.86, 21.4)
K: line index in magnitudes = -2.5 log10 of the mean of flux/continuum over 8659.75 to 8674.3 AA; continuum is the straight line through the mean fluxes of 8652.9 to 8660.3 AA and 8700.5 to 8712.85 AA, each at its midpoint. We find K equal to 0.08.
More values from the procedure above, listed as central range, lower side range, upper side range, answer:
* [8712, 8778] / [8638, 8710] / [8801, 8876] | -0.02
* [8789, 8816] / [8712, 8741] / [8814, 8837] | 0.03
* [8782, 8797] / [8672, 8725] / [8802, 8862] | -0.03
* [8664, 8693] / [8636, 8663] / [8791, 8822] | 0.05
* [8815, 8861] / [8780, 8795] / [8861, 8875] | -0.01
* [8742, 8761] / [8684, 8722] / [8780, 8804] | 0.00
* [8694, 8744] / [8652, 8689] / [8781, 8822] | -0.06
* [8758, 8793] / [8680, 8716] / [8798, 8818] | -0.04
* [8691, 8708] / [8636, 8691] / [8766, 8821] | -0.02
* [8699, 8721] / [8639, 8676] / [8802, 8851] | -0.04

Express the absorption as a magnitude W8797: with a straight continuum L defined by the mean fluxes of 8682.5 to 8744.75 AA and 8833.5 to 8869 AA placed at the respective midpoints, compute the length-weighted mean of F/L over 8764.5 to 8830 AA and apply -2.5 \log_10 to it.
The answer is 0.013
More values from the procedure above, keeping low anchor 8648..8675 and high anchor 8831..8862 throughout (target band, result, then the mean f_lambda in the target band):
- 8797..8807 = 0.03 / 20.5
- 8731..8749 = -0.04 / 21.5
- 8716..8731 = -0.06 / 21.7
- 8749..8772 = -0.01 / 21.1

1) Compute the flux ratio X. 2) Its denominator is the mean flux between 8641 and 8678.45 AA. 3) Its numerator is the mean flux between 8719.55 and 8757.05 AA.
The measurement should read 1.04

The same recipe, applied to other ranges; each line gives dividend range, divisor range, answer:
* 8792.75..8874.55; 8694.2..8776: 0.98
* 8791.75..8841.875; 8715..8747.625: 0.97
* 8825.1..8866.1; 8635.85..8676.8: 1.02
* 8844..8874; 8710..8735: 0.98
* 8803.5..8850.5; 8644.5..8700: 1.02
